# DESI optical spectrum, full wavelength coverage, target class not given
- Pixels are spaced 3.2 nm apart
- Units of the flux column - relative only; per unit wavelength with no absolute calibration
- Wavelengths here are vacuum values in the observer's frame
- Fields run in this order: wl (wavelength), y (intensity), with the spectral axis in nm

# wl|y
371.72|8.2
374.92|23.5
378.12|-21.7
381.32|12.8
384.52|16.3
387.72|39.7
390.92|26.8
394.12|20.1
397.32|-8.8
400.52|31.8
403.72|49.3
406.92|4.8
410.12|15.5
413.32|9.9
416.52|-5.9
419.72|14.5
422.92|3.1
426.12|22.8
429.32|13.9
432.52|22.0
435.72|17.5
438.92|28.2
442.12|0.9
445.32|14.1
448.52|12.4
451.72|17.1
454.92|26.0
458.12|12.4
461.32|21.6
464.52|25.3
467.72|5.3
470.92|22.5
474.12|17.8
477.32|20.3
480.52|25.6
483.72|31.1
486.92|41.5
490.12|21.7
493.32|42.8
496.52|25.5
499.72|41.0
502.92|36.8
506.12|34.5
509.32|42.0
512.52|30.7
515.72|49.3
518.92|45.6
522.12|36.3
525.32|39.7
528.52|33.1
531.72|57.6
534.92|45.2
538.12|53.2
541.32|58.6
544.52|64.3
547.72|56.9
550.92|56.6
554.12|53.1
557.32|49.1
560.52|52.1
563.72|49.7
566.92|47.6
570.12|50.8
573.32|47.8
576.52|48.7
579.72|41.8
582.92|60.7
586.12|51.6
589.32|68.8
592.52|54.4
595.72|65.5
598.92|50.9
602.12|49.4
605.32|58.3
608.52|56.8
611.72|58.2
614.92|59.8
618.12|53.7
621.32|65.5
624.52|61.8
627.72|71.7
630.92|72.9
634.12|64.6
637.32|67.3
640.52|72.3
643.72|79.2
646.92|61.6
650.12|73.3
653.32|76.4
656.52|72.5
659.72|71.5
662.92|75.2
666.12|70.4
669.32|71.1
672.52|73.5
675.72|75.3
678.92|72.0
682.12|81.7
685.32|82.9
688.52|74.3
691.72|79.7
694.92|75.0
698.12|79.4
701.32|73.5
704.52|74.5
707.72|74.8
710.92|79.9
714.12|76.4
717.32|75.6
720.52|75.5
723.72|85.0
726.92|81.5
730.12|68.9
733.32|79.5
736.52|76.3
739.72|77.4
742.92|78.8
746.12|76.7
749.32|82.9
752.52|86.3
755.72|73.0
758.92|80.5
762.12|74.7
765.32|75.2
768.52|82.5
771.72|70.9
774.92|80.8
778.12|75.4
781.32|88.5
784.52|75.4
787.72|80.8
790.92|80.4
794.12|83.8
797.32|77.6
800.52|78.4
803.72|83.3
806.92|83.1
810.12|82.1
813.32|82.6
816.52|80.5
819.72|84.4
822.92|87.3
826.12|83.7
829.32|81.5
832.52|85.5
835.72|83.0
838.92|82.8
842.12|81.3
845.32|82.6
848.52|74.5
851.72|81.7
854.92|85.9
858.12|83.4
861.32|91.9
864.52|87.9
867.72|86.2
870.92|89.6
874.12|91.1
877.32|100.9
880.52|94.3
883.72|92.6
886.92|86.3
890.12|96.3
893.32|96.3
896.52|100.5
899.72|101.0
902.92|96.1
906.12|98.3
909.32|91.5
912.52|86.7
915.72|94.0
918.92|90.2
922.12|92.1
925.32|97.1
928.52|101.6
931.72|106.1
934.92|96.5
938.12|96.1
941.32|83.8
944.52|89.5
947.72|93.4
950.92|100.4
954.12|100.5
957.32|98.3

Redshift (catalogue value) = 0.190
